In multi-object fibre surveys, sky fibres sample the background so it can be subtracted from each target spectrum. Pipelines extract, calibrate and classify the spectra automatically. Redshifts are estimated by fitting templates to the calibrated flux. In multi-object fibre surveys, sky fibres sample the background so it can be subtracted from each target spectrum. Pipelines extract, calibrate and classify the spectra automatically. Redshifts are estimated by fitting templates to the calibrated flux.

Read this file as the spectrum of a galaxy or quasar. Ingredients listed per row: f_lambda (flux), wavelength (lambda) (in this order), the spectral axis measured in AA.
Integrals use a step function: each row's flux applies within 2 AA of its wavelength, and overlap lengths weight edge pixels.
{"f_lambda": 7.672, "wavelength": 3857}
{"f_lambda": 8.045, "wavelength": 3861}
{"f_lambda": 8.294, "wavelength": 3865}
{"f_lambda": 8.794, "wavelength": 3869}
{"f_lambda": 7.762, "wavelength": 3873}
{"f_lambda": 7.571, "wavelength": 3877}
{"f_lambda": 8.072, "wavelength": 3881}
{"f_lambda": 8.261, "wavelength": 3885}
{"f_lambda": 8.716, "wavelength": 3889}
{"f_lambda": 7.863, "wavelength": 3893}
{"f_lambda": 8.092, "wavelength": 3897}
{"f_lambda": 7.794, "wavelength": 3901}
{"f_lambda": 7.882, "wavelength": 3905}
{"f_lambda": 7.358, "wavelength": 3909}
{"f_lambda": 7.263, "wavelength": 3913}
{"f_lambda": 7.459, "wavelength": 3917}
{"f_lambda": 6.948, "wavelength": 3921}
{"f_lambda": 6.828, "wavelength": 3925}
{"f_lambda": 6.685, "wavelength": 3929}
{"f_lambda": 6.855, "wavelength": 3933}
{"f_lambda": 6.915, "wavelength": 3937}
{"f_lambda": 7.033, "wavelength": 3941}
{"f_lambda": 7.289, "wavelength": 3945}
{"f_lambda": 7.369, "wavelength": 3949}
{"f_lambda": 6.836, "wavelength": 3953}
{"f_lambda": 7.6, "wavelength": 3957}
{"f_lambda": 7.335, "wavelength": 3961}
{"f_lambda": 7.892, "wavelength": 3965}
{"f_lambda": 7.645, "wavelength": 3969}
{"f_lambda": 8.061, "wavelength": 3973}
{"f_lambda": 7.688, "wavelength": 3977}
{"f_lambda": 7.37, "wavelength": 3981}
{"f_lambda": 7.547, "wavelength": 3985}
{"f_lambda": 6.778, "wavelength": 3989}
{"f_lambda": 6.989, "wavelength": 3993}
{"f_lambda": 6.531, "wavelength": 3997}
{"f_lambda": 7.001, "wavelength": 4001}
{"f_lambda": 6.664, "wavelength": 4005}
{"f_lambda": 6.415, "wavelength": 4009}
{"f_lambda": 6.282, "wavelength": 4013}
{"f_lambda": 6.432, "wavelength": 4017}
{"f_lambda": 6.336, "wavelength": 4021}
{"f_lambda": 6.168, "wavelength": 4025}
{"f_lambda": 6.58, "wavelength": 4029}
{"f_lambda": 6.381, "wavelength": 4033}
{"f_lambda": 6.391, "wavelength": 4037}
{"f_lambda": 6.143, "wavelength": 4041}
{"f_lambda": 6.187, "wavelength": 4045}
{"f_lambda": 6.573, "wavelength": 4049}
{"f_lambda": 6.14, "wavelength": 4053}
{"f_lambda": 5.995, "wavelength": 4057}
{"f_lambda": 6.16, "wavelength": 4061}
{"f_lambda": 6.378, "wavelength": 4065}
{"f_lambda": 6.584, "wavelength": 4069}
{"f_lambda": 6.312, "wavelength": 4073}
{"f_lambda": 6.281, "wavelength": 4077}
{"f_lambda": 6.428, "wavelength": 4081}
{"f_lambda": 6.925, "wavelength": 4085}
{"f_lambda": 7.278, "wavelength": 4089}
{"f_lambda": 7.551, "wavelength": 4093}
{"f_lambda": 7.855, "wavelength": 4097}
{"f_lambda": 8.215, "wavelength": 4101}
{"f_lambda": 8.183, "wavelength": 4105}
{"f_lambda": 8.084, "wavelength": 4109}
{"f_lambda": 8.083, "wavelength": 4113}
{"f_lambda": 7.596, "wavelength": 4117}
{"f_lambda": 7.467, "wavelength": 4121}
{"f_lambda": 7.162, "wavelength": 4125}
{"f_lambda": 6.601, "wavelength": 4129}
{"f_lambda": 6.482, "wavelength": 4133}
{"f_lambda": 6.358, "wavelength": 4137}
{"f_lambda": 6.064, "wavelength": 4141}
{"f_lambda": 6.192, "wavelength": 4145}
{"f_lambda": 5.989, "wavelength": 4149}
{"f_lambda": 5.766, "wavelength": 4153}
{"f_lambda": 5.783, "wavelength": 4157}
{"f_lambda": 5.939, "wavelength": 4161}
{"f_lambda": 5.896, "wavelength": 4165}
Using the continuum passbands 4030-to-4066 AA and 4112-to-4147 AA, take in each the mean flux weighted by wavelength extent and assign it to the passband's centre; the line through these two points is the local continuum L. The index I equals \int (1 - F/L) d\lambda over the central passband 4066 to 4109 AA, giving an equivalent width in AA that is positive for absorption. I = -4.1 AA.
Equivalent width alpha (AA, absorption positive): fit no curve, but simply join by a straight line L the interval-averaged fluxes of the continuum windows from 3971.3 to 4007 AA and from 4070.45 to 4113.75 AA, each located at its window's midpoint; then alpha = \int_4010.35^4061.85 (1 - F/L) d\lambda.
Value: 6.81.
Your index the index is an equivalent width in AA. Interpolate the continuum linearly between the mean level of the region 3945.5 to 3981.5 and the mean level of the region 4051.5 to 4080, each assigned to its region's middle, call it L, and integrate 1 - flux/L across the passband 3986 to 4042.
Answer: 3.1 AA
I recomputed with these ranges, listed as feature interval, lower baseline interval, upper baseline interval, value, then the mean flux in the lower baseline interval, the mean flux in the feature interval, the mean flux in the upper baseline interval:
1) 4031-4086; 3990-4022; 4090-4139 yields 5.31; 6.6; 6.34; 7.47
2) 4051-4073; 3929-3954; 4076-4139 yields 2.95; 7.03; 6.26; 7.3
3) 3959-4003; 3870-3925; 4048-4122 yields 0.58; 7.76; 7.35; 7.06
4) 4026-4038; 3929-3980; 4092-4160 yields 1.27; 7.35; 6.43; 7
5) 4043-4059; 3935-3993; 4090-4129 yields 2.87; 7.37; 6.22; 7.72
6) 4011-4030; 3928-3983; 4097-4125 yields 3.05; 7.34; 6.35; 7.88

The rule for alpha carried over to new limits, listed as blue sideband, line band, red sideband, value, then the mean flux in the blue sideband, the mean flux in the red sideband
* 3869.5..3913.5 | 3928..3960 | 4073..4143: 2.7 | 7.93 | 7.19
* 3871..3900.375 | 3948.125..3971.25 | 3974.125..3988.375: 0.5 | 8.04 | 7.49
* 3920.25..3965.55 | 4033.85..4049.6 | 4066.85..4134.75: 1.9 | 7.11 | 7.24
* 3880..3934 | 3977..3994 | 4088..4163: 0.3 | 7.58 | 6.98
